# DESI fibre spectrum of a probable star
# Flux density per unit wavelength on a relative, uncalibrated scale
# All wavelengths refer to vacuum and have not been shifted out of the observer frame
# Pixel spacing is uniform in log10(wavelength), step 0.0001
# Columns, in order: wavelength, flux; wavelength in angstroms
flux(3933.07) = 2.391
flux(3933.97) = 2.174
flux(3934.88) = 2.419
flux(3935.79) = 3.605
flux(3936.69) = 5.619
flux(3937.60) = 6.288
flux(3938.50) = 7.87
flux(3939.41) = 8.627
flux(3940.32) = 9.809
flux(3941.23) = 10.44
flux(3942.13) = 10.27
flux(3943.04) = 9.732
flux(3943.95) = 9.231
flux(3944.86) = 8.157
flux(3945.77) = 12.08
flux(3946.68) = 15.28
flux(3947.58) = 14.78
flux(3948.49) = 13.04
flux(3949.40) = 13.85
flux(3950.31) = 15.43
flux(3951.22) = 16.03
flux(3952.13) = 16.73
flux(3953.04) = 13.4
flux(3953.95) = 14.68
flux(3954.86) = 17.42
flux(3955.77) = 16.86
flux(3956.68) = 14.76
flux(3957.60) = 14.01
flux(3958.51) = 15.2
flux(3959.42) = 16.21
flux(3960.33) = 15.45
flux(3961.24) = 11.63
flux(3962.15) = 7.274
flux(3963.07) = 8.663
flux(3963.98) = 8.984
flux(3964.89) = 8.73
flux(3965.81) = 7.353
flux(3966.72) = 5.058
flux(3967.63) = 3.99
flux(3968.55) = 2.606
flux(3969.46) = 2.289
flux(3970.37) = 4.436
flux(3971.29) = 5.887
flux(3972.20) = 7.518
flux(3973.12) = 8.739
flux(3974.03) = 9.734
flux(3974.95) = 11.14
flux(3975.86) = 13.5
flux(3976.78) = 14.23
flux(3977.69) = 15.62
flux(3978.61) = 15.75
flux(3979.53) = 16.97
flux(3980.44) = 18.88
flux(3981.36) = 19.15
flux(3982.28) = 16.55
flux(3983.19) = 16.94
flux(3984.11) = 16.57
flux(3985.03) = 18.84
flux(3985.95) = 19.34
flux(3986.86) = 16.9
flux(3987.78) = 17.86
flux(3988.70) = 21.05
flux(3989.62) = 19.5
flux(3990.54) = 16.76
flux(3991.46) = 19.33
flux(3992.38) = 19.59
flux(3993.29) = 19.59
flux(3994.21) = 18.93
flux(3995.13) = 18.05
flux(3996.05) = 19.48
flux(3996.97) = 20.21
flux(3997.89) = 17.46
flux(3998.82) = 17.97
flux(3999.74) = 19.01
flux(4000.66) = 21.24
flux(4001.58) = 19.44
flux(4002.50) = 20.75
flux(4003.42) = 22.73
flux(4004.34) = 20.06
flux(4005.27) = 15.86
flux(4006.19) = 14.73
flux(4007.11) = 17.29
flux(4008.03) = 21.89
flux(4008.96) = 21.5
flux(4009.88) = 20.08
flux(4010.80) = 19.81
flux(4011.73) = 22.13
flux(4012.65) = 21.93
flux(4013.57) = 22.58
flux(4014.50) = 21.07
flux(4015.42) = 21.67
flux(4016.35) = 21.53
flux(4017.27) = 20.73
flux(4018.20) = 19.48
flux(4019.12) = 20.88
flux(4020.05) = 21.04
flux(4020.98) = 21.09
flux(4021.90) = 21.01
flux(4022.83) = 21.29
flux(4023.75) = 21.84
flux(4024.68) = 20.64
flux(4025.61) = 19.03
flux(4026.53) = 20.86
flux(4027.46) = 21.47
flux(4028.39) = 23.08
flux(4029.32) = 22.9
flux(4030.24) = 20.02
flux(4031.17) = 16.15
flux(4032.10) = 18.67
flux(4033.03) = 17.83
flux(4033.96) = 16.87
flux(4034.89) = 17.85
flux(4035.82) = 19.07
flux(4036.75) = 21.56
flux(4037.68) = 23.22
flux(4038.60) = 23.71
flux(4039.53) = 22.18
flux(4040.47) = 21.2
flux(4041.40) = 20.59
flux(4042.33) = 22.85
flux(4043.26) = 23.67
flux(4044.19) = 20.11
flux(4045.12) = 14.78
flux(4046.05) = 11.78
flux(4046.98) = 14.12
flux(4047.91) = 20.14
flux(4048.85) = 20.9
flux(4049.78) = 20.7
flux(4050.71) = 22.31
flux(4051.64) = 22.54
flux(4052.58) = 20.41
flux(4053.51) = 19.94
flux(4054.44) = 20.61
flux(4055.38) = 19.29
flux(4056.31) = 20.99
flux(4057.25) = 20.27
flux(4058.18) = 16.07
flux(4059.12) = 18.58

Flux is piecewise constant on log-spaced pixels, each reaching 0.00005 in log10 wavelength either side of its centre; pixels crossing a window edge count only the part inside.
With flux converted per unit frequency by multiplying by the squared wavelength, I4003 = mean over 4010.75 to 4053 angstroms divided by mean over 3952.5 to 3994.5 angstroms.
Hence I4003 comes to 1.55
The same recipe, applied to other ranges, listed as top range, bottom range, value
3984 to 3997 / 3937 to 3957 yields 1.55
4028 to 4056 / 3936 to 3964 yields 1.72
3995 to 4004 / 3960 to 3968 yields 2.36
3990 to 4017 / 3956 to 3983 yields 1.80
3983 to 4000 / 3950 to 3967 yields 1.47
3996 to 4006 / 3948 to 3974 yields 1.81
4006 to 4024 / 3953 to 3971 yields 2.07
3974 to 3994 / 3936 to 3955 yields 1.50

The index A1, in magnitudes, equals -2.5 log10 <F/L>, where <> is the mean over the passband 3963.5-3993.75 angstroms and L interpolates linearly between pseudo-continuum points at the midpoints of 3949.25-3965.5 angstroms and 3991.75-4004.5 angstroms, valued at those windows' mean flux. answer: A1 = 0.27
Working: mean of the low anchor 13.6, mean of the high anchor 19.6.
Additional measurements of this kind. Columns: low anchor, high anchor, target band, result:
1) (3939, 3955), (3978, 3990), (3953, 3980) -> 0.36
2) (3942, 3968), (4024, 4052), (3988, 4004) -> -0.21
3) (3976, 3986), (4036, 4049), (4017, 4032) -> -0.08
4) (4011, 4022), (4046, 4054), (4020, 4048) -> 0.02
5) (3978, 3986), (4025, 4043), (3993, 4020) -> -0.06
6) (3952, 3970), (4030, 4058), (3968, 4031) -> -0.18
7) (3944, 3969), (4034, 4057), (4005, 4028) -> -0.17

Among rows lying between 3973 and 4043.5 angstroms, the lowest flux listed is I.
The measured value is 8.739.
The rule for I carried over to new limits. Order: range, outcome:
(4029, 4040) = 16.15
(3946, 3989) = 2.289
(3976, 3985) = 14.23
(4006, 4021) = 14.73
